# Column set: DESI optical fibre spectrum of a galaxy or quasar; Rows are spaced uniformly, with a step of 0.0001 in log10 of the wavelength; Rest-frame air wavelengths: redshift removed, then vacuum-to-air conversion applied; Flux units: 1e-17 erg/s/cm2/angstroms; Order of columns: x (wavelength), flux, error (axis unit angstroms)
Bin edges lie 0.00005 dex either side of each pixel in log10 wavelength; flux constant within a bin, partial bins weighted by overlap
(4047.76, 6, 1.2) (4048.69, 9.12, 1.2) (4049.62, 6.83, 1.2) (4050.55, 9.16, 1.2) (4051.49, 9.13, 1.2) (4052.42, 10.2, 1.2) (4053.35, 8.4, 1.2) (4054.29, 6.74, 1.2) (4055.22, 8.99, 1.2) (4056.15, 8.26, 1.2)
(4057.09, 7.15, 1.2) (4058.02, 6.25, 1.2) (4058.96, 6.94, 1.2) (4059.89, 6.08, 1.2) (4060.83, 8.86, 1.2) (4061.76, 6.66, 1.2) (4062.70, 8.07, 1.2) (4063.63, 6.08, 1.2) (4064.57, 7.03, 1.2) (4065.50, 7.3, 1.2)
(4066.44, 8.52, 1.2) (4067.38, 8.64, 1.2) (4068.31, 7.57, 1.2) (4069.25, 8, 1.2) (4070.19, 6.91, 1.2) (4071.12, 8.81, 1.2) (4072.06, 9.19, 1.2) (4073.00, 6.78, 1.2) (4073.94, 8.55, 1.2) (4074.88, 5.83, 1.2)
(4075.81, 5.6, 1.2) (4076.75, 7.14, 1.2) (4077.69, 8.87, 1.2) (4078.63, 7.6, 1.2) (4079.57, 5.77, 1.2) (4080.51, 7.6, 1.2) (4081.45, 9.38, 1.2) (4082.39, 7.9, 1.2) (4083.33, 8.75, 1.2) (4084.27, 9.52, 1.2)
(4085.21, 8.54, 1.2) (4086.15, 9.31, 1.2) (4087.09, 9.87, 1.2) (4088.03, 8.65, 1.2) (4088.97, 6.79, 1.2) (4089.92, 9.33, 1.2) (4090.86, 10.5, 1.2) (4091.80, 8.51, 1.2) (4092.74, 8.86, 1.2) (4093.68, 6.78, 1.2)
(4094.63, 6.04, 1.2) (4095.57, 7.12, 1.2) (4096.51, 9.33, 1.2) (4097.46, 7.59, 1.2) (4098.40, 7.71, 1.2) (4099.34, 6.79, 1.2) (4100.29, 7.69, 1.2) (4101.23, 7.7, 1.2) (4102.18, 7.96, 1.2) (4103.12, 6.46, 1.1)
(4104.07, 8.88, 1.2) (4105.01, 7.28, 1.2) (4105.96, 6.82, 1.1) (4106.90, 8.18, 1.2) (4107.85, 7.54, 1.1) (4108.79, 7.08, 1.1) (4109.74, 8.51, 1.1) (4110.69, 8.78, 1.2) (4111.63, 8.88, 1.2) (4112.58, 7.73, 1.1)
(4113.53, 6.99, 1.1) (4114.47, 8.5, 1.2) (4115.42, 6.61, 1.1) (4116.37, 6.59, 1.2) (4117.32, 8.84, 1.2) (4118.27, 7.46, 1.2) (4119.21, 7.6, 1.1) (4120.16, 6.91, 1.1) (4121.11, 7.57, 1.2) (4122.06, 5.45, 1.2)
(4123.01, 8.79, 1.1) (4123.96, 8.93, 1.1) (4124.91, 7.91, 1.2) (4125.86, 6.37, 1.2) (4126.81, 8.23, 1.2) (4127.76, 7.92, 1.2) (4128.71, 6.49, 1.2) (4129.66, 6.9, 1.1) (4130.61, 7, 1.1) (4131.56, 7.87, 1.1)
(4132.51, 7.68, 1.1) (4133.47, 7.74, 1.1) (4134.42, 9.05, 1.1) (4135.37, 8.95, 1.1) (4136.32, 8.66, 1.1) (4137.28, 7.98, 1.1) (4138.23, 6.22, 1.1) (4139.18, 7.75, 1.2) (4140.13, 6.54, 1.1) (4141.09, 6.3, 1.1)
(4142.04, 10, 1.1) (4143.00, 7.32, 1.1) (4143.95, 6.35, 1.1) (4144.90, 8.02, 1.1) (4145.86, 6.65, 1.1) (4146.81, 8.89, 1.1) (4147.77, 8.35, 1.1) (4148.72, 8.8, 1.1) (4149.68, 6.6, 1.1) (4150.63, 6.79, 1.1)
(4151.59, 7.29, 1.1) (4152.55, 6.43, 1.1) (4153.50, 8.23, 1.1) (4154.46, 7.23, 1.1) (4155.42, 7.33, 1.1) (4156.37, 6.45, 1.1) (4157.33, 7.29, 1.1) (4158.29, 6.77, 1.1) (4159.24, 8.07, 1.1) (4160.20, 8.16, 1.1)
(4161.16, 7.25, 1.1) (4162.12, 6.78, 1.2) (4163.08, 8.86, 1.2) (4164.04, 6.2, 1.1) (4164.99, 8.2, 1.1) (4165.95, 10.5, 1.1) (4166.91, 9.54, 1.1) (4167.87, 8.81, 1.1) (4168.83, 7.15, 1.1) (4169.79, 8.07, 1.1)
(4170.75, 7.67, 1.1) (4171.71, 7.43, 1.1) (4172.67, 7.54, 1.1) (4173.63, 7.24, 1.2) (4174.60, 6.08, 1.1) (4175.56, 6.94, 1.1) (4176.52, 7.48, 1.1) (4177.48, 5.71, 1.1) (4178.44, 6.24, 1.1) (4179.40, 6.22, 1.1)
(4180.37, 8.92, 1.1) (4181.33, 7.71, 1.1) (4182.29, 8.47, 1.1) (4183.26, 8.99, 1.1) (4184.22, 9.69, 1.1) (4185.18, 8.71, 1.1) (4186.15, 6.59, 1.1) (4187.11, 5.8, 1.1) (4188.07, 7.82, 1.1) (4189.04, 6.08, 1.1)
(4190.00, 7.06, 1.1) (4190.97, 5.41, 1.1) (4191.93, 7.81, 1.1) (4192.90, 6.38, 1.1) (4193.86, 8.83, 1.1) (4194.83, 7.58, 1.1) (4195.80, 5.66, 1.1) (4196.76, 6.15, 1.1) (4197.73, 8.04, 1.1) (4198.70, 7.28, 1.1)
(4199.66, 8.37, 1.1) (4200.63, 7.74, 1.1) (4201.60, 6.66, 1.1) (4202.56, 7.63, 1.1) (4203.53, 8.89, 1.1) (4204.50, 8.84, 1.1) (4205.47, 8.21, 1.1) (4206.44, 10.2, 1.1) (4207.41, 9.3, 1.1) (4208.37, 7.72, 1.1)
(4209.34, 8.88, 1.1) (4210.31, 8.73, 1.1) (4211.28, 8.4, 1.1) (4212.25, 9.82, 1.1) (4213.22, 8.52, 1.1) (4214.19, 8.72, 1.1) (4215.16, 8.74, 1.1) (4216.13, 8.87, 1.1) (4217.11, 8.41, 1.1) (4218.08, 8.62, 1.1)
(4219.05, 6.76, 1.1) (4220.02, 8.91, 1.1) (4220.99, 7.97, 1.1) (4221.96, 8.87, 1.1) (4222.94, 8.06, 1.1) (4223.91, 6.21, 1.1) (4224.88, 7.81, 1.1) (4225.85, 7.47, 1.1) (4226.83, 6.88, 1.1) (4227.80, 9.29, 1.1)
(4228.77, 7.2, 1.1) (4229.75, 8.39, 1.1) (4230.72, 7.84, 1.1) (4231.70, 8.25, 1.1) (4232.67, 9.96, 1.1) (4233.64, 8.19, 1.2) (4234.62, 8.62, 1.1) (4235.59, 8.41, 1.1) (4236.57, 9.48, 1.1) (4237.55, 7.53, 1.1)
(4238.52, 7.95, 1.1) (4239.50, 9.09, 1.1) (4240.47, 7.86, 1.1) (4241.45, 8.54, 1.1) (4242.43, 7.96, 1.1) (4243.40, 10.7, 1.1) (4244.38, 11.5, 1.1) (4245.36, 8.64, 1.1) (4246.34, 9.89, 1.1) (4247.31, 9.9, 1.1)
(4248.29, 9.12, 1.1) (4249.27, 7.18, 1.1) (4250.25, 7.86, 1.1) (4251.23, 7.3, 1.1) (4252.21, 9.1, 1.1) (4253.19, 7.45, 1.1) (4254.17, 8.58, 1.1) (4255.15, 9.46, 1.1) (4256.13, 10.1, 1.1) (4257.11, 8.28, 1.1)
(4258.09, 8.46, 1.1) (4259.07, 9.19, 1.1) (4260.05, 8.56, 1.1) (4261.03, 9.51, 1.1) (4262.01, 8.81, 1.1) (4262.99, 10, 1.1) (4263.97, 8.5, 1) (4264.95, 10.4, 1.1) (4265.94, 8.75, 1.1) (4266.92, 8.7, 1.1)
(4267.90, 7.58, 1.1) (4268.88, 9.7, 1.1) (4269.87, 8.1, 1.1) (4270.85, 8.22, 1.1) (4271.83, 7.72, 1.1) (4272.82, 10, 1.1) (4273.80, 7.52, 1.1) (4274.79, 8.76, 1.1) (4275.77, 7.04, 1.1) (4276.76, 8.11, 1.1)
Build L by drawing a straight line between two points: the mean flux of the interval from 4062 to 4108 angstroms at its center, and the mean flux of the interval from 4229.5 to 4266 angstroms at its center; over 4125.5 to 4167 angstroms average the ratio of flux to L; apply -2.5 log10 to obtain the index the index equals 0.08 mag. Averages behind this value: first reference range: 7.87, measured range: 7.62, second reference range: 8.83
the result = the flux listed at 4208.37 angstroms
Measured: 7.72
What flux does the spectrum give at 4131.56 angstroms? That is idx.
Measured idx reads 7.87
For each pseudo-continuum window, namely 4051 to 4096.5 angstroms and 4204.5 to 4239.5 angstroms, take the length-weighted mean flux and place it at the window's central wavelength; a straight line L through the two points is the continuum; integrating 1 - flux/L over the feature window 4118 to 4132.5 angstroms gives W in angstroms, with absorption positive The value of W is 1.2 angstroms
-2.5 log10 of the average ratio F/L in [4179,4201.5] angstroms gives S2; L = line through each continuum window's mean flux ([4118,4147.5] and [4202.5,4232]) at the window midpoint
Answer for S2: 0.09 mag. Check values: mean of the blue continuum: 7.6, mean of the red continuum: 8.34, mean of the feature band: 7.44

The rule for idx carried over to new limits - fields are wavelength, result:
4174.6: 6.08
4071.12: 8.81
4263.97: 8.5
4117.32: 8.84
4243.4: 10.7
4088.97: 6.79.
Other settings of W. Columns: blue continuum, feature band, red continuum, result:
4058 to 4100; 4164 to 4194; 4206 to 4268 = 2.85 angstroms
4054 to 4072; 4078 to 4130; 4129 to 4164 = -2.05 angstroms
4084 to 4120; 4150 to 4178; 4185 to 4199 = -0.83 angstroms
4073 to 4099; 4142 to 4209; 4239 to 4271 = 6.89 angstroms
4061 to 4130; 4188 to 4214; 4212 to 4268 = 1.61 angstroms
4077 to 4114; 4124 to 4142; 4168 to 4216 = 0.67 angstroms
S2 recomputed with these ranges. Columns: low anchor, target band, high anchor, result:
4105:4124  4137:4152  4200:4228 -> 0.051 mag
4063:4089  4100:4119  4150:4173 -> 0.011 mag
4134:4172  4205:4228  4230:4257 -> 0.008 mag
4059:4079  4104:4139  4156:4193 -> -0.025 mag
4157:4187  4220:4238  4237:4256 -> 0.045 mag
